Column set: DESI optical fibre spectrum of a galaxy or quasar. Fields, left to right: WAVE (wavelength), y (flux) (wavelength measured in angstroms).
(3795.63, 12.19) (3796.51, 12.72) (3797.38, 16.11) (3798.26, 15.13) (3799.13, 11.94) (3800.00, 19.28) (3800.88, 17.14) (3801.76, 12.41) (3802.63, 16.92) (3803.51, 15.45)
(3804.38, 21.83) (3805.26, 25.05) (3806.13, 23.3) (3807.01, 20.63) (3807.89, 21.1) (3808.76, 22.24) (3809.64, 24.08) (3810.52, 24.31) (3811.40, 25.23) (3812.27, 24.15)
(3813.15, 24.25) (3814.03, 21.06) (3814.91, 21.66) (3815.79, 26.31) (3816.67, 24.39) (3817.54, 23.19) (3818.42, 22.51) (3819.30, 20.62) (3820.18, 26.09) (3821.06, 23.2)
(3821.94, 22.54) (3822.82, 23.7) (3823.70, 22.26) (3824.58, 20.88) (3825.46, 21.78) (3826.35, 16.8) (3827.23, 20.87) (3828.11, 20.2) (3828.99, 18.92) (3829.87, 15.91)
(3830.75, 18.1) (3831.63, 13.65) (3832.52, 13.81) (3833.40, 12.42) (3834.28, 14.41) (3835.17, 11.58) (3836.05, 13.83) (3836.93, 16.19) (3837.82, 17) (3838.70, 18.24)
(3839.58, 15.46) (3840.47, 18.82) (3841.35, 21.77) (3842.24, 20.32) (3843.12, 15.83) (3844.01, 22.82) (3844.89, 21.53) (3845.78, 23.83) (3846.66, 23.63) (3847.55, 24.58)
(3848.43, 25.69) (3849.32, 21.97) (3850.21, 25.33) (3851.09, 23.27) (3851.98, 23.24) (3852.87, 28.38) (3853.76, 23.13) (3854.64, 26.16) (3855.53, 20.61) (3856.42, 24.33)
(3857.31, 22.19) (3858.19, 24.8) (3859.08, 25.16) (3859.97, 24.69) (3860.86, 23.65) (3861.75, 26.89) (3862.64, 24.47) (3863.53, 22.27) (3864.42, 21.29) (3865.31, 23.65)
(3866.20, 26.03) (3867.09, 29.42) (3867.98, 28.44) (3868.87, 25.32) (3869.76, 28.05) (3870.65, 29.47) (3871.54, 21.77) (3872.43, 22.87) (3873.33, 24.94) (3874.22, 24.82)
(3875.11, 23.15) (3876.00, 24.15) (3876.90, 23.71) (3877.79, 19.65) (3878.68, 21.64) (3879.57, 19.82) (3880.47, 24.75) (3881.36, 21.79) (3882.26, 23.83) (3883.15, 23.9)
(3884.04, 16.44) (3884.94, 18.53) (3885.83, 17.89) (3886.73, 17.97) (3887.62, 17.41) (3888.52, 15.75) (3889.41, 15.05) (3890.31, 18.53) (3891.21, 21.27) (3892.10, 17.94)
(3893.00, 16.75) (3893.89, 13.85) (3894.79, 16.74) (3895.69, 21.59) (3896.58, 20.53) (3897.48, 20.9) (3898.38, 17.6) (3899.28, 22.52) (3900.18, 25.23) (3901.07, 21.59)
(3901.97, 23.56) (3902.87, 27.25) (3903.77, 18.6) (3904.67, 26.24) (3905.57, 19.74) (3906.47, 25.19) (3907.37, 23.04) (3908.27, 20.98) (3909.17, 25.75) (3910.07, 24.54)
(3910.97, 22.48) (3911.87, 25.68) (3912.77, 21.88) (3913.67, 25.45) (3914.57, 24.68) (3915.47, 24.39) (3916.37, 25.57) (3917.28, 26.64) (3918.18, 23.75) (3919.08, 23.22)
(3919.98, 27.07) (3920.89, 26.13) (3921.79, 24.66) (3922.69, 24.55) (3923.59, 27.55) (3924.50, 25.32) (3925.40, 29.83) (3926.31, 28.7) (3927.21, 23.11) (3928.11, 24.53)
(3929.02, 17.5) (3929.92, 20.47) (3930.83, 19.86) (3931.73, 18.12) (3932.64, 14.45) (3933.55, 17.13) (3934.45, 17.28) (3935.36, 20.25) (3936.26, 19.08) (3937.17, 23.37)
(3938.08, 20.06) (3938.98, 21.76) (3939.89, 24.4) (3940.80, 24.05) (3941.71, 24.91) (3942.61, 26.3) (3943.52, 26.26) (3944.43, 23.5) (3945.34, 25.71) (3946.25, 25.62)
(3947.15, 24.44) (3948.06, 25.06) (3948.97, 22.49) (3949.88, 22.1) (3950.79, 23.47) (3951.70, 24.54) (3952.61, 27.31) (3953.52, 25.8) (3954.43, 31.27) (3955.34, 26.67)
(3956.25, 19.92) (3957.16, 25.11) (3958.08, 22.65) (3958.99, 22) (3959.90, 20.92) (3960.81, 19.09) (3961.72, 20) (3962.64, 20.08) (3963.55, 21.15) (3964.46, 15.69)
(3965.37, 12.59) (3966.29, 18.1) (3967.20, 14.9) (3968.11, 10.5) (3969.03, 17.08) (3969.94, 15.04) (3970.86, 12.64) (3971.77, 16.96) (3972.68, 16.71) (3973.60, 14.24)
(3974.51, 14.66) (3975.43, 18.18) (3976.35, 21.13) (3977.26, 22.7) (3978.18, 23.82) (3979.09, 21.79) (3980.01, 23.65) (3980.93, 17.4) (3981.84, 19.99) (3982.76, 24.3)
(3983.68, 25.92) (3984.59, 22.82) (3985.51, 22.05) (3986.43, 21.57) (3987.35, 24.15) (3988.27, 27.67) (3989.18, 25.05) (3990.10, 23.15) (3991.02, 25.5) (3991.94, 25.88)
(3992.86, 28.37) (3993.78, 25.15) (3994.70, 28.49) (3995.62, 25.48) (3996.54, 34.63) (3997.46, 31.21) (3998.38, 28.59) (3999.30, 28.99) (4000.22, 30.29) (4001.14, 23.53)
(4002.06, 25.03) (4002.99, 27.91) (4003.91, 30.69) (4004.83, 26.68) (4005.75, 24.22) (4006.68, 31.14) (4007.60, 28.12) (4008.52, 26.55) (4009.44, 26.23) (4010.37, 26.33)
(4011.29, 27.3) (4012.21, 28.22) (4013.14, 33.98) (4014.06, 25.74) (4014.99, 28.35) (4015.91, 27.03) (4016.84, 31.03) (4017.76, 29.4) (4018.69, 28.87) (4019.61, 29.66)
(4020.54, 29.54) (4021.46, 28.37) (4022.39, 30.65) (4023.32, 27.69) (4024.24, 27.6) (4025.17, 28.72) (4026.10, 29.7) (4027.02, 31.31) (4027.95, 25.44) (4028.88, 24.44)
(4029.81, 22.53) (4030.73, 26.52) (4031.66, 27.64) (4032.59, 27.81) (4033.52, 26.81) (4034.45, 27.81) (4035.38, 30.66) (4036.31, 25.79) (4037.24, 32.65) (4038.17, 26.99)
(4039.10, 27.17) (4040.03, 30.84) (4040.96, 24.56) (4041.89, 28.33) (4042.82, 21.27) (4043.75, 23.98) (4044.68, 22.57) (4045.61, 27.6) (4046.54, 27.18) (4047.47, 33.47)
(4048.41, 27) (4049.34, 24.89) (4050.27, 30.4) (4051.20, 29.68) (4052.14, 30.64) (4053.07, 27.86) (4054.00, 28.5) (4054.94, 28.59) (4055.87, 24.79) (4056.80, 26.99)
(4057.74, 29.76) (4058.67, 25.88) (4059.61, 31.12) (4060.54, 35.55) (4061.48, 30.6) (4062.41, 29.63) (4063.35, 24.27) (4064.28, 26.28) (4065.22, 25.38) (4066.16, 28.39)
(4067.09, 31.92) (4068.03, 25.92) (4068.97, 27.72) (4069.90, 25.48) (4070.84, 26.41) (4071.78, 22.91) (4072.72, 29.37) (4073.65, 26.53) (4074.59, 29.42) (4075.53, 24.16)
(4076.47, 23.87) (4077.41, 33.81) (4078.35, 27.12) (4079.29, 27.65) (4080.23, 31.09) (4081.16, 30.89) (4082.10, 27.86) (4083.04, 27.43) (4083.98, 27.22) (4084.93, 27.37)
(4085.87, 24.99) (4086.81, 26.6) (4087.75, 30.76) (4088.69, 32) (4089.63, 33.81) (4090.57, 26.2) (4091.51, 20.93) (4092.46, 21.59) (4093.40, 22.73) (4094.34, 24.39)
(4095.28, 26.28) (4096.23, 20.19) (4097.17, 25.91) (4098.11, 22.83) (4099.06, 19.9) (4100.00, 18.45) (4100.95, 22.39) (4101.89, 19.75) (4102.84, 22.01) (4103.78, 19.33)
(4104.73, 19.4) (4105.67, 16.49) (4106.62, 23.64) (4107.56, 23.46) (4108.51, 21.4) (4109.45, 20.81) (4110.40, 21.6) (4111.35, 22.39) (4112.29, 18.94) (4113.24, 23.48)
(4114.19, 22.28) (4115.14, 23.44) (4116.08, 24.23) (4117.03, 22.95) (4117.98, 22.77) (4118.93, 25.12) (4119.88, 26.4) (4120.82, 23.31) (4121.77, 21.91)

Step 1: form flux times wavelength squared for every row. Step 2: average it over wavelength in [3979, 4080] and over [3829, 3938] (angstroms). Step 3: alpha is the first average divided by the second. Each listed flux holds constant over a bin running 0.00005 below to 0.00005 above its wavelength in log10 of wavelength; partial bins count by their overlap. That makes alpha 1.35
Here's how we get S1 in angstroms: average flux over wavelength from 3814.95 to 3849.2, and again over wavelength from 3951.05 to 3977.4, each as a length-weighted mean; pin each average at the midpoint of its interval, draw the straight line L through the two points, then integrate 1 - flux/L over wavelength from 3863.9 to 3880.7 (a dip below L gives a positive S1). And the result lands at -3.9 angstroms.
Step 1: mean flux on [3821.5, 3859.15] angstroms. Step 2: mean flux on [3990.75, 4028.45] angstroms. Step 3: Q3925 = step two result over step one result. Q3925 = 1.39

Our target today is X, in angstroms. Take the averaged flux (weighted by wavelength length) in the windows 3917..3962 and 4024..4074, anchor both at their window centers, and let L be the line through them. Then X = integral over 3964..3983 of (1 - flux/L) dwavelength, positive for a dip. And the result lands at 5.44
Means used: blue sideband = 23.4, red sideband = 27.6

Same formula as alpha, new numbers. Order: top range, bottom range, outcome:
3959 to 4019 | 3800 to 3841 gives 1.30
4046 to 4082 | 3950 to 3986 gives 1.45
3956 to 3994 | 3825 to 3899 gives 1.03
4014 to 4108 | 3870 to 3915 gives 1.35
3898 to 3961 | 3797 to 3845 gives 1.27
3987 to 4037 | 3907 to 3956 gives 1.22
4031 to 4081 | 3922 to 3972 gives 1.35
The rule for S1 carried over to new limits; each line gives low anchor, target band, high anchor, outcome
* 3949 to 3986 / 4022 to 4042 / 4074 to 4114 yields -4.7 angstroms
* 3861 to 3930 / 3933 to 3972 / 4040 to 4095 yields 4.8 angstroms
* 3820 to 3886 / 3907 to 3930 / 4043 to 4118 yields -1.7 angstroms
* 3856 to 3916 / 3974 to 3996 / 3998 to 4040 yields 2.8 angstroms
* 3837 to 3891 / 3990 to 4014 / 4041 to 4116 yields -3.1 angstroms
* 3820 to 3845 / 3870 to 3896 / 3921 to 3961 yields 0.1 angstroms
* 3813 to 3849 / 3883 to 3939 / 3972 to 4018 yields 2.3 angstroms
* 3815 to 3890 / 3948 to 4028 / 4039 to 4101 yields 2.2 angstroms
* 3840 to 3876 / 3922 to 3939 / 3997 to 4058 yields 2.6 angstroms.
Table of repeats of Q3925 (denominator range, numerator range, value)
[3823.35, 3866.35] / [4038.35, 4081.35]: 1.33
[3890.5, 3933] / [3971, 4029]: 1.14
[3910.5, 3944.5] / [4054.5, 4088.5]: 1.20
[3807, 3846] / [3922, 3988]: 1.07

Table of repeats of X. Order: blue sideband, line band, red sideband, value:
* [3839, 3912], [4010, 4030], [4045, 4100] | -1.84 angstroms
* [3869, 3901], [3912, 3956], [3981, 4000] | -1.05 angstroms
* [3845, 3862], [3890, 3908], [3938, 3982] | 1.51 angstroms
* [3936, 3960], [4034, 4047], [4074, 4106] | -1.13 angstroms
